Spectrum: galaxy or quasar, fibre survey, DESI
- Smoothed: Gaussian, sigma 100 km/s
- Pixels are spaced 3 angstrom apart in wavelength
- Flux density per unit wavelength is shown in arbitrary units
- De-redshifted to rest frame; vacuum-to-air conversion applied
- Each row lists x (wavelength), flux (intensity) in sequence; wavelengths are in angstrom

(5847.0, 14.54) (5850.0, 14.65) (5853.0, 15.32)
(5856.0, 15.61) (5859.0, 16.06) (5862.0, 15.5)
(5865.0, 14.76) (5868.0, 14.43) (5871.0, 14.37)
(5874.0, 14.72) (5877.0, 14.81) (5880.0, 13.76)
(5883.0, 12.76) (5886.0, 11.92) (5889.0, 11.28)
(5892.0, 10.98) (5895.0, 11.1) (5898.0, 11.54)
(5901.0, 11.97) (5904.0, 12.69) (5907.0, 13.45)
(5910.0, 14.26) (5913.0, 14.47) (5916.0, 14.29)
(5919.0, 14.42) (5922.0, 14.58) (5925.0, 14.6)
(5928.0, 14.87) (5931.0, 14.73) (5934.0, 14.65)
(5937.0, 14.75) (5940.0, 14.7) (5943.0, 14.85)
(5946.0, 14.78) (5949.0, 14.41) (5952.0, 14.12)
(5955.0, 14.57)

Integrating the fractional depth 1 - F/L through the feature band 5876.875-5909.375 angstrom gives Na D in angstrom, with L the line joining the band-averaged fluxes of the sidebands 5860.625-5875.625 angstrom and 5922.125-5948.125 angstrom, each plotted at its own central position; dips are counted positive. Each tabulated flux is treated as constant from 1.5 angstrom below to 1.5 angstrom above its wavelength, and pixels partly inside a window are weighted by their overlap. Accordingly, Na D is 5.30 angstrom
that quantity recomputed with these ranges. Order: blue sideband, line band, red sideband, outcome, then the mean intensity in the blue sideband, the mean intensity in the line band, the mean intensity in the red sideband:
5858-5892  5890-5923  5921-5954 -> 2.9 angstrom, 13.9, 13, 14.6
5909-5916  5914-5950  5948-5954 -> -0.8 angstrom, 14.4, 14.6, 14.3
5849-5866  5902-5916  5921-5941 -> 1.1 angstrom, 15.4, 13.7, 14.7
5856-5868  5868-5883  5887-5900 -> -0.7 angstrom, 15.3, 14.3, 11.3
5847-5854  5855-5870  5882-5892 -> -1.5 angstrom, 14.9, 15.2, 11.8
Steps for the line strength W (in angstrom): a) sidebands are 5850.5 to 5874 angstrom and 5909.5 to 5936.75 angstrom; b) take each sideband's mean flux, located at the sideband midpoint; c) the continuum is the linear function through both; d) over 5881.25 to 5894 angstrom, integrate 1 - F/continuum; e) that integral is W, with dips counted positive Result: 2.7 angstrom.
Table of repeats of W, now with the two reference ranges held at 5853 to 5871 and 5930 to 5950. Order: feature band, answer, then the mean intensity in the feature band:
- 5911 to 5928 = 0.4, 14.5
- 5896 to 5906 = 1.9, 12.1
